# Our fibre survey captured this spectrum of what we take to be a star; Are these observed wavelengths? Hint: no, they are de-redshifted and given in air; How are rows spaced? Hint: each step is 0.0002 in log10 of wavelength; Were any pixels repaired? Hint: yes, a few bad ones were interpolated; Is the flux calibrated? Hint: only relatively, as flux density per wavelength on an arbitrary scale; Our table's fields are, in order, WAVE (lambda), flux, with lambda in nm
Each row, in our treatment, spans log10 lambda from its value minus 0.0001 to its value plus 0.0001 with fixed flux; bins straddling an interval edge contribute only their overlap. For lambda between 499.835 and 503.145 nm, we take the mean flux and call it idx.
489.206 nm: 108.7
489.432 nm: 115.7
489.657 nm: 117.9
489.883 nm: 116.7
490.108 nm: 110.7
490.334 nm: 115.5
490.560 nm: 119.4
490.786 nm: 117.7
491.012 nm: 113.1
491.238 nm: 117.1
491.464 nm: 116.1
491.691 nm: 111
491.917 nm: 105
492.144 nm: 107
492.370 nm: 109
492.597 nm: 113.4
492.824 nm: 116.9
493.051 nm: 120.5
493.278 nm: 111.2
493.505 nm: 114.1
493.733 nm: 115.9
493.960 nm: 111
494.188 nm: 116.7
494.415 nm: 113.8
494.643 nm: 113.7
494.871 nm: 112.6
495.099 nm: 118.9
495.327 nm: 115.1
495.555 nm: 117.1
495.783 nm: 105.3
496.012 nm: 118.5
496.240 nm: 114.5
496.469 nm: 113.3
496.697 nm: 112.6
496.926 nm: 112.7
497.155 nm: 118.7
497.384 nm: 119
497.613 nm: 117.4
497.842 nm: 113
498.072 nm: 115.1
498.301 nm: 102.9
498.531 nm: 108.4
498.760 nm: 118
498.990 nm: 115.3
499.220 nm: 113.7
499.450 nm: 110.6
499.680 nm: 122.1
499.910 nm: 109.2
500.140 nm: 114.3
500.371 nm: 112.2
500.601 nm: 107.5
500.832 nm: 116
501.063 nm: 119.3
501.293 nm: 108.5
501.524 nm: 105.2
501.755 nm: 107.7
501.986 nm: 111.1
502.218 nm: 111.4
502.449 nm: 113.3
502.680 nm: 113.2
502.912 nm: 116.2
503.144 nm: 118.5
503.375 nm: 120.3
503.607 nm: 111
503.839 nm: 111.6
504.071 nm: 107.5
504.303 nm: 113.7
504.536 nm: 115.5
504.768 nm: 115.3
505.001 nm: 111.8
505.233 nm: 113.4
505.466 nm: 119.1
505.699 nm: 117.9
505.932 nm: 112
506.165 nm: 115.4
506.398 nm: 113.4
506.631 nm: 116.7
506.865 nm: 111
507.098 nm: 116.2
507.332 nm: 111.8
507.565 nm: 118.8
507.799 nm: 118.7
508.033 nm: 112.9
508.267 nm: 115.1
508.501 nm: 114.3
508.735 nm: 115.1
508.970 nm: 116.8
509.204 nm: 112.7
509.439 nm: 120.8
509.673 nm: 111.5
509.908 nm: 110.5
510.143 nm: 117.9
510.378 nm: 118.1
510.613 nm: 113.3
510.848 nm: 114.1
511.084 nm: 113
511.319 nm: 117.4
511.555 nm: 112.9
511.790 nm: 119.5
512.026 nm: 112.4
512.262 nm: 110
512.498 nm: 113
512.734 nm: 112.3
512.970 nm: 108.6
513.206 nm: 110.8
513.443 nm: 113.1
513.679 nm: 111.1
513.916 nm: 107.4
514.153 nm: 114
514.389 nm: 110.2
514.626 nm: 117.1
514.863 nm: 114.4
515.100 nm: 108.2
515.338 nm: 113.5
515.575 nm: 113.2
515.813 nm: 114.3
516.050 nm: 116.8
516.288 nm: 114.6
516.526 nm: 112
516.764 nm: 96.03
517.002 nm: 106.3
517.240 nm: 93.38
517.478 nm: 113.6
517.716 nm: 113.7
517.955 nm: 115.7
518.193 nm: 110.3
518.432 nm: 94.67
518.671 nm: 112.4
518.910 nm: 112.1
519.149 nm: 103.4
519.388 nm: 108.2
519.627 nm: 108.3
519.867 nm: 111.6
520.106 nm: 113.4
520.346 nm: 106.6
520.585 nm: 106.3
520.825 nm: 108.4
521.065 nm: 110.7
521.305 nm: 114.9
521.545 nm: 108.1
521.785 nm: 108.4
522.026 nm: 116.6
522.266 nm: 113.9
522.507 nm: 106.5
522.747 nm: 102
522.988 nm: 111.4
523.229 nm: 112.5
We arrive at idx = 112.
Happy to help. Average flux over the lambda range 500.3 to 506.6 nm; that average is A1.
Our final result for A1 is 113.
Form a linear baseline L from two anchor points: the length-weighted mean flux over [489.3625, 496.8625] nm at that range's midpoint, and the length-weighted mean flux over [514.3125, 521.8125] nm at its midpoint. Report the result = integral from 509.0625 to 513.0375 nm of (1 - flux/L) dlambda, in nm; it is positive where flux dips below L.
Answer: -0.11 nm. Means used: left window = 114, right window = 110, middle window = 114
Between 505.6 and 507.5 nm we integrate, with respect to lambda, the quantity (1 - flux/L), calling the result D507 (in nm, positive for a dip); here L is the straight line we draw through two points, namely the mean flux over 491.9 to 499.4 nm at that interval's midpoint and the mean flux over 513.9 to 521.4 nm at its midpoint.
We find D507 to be -0.04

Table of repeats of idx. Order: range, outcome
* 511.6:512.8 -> 113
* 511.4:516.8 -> 112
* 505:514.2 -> 114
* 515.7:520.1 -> 109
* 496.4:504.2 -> 113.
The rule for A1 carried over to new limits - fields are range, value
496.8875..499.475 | 114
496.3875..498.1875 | 115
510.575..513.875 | 113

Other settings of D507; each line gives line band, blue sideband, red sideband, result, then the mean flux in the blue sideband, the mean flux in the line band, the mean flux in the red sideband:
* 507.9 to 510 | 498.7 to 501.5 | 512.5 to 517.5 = -0.052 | 114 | 114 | 111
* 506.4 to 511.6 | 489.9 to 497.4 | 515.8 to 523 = -0.180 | 114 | 115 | 109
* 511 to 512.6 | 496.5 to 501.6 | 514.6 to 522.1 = -0.044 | 113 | 114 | 110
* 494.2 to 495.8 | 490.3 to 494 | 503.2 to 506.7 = -0.008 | 114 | 115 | 114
